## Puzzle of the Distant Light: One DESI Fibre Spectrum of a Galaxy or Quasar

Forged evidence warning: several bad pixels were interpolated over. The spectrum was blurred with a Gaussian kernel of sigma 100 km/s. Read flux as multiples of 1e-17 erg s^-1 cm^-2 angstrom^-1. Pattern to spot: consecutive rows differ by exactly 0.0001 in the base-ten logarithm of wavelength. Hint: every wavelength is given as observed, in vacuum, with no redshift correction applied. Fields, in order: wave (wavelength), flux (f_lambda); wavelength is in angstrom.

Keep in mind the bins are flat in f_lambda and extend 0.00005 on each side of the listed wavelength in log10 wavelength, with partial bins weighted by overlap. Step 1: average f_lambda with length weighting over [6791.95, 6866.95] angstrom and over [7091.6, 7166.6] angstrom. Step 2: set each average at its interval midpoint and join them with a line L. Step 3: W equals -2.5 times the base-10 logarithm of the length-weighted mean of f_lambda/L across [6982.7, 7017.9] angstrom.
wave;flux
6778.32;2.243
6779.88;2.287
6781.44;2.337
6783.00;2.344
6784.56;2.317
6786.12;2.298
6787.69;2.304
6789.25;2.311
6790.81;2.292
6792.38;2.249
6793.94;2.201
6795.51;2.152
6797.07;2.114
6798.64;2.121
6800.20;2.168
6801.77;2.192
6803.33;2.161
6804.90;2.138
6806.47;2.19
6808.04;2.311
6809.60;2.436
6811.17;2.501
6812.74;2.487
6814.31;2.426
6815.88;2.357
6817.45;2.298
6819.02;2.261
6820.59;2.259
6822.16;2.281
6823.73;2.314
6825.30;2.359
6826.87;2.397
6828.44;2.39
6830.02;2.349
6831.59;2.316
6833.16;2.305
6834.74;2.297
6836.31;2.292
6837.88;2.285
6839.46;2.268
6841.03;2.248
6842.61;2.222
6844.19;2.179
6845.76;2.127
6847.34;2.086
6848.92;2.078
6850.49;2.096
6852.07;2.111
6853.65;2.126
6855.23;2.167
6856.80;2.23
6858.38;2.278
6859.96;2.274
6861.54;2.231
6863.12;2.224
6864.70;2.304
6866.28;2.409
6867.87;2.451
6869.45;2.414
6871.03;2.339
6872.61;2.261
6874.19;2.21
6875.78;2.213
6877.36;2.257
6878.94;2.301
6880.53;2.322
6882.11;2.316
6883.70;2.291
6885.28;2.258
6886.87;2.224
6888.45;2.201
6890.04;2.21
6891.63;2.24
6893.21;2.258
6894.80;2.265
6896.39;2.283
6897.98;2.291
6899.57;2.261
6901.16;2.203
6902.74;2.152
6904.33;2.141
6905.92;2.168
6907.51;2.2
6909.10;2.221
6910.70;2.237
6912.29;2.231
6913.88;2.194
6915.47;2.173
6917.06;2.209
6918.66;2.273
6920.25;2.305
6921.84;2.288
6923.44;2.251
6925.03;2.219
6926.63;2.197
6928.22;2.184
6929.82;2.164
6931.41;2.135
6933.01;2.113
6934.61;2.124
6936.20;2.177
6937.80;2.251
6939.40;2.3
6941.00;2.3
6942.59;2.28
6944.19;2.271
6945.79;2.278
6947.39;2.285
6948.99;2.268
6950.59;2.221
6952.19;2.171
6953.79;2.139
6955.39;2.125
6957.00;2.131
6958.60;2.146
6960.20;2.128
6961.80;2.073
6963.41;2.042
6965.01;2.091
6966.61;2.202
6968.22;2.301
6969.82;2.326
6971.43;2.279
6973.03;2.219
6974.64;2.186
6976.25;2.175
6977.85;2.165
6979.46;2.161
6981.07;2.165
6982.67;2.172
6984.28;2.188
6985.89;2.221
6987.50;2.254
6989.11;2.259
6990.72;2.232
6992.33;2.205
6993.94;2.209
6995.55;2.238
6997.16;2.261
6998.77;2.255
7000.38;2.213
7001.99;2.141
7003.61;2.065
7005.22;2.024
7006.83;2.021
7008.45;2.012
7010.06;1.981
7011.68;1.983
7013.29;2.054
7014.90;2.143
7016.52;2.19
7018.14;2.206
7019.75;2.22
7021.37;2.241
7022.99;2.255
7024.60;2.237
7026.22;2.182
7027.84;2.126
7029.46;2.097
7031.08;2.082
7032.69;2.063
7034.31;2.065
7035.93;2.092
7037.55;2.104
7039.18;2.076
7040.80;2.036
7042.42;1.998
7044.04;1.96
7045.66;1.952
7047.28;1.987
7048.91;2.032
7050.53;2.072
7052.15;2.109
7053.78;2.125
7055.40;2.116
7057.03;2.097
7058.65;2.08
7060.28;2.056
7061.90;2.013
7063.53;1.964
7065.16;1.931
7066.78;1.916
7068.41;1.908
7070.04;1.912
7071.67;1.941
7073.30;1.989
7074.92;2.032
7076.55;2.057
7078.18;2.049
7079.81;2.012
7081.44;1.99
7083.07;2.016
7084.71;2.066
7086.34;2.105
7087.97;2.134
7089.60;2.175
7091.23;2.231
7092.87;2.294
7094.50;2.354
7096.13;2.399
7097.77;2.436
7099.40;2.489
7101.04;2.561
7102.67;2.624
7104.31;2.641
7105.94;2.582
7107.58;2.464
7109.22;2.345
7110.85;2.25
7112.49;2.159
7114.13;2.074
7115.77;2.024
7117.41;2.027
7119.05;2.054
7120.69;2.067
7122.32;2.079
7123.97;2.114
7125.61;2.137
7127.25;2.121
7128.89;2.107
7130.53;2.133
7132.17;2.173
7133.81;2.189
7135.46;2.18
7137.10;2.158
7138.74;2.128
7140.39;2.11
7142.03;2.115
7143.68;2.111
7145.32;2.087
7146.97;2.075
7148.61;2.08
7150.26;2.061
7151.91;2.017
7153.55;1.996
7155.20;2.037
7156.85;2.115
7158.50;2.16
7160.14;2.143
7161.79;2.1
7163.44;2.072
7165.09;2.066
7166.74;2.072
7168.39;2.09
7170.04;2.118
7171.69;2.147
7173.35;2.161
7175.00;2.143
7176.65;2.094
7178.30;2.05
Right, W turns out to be 0.03 mag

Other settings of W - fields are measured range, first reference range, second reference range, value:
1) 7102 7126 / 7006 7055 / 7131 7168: -0.071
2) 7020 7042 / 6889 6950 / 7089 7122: 0.074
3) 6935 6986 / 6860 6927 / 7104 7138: 0.017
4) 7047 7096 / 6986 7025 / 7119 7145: 0.041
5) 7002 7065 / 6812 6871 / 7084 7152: 0.075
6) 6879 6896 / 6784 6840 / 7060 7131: -0.003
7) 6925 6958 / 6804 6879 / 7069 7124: 0.020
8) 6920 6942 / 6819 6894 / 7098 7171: 0.012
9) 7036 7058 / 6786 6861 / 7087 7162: 0.082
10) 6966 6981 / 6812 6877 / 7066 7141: 0.002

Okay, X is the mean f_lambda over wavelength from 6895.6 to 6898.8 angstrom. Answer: 2.28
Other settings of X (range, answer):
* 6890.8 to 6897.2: 2.26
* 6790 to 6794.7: 2.25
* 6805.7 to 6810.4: 2.31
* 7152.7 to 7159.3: 2.08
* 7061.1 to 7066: 1.97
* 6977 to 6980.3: 2.16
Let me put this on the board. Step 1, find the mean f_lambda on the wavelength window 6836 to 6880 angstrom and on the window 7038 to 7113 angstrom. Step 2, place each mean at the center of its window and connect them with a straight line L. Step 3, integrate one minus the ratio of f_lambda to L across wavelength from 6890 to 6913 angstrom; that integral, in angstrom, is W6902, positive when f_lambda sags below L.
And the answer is 0.0 angstrom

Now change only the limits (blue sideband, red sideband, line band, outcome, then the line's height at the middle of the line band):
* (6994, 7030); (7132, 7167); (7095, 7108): -2.5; 2.12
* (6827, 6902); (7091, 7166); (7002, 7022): 1.1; 2.22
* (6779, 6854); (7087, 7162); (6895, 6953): 0.5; 2.24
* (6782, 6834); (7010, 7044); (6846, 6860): 0.6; 2.25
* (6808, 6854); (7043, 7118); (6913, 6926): 0.0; 2.23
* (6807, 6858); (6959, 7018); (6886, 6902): -0.1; 2.23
